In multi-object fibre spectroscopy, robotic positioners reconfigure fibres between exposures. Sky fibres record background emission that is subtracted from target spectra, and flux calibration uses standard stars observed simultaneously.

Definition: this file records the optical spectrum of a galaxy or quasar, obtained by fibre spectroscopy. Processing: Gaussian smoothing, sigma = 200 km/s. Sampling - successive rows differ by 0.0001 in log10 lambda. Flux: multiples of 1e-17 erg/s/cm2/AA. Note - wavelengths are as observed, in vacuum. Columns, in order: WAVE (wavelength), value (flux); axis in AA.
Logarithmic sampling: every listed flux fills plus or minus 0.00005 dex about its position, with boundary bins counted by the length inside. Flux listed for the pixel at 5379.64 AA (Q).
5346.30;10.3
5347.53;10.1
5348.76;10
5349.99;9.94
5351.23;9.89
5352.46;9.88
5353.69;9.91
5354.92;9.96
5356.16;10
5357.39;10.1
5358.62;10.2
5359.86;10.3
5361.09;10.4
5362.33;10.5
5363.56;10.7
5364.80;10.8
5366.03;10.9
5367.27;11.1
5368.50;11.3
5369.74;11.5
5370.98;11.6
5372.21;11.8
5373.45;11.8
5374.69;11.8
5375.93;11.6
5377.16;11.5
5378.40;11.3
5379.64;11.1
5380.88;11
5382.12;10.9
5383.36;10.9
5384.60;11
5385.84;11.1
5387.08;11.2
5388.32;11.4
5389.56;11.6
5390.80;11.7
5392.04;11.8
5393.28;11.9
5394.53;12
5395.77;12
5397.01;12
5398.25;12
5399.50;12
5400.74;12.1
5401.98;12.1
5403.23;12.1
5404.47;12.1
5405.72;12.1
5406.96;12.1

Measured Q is 11.1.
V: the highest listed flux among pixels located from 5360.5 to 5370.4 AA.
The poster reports 11.5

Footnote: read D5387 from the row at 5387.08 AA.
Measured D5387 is 11.2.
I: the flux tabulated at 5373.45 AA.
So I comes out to 11.8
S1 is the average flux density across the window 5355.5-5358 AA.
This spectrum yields 10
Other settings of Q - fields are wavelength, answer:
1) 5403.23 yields 12.1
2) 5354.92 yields 9.96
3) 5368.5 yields 11.3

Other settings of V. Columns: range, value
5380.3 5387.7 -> 11.2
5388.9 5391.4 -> 11.7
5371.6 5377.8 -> 11.8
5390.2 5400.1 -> 12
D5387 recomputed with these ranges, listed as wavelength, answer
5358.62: 10.2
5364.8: 10.8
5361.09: 10.4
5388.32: 11.4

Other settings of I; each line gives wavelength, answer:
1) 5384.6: 11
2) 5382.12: 10.9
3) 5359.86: 10.3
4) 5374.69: 11.8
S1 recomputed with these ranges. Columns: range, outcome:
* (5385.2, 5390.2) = 11.3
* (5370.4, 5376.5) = 11.7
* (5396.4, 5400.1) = 12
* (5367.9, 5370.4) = 11.4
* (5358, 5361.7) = 10.3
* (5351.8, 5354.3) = 9.91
